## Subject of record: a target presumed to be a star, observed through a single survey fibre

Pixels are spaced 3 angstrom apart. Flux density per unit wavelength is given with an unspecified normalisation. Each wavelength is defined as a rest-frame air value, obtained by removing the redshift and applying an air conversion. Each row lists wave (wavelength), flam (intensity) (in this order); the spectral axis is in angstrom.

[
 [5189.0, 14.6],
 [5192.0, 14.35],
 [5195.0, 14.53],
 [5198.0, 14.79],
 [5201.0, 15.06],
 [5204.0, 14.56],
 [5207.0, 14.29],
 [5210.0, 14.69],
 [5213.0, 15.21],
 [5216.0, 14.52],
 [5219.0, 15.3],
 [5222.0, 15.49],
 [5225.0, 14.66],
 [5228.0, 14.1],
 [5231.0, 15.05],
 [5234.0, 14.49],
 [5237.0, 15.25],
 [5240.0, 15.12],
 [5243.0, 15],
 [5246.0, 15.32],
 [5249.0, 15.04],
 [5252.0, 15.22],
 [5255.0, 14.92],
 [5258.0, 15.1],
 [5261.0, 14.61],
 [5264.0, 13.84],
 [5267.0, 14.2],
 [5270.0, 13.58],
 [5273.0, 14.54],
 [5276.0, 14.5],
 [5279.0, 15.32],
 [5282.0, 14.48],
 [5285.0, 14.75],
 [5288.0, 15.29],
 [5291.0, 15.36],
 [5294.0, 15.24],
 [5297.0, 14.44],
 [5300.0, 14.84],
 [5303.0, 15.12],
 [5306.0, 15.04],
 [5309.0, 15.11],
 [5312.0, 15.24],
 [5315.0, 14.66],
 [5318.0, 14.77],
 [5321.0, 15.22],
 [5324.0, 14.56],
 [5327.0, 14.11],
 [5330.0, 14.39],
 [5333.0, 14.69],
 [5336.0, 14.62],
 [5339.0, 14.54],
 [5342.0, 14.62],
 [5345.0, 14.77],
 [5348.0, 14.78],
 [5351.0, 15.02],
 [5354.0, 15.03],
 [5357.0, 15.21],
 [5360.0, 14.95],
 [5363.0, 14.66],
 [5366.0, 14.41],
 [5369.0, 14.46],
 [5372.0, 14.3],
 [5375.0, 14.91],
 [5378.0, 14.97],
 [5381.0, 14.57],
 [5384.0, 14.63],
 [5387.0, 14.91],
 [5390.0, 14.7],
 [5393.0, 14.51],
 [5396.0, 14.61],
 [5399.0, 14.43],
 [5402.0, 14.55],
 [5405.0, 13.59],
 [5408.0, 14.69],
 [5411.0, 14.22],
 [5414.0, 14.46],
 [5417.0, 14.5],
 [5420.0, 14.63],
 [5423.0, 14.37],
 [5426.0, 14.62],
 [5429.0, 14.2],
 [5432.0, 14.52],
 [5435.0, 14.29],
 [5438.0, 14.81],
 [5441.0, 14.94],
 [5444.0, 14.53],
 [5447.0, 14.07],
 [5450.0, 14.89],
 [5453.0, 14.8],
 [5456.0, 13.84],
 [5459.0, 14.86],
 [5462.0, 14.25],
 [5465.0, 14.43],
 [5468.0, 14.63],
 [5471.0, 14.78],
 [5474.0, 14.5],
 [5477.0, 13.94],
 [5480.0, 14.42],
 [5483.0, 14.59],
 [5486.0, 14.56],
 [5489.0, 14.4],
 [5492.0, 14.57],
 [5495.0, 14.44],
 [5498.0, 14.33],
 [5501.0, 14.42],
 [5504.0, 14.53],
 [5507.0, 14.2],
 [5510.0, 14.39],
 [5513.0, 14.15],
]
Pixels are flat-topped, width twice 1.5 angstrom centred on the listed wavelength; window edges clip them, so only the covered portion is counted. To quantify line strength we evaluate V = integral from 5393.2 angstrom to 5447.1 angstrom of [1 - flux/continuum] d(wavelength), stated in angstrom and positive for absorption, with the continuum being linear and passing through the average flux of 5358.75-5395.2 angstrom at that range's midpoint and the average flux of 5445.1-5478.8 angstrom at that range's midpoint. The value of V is 0.4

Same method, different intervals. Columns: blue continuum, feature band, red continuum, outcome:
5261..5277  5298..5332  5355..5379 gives -0.9 angstrom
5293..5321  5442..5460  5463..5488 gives 0.1 angstrom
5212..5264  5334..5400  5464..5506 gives -0.1 angstrom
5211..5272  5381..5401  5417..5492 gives -0.1 angstrom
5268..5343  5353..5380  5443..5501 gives -0.2 angstrom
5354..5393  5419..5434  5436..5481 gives 0.1 angstrom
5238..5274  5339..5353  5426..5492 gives -0.2 angstrom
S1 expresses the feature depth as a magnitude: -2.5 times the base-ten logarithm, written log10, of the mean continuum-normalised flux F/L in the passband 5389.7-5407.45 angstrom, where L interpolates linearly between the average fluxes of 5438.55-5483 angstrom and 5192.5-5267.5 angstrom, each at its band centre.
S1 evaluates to 0.014 mag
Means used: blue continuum 14.8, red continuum 14.5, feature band 14.4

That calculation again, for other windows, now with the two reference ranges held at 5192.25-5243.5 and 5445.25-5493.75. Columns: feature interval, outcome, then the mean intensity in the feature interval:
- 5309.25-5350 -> -0.003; 14.7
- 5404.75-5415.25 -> 0.018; 14.3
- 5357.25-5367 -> -0.010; 14.8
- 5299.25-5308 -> -0.024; 15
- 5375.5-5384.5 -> -0.012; 14.8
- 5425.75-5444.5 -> -0.003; 14.6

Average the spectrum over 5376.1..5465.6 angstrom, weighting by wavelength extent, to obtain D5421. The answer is 14.5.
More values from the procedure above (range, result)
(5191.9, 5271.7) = 14.8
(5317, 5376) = 14.7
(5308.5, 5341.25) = 14.7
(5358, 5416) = 14.6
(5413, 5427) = 14.5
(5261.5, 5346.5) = 14.7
